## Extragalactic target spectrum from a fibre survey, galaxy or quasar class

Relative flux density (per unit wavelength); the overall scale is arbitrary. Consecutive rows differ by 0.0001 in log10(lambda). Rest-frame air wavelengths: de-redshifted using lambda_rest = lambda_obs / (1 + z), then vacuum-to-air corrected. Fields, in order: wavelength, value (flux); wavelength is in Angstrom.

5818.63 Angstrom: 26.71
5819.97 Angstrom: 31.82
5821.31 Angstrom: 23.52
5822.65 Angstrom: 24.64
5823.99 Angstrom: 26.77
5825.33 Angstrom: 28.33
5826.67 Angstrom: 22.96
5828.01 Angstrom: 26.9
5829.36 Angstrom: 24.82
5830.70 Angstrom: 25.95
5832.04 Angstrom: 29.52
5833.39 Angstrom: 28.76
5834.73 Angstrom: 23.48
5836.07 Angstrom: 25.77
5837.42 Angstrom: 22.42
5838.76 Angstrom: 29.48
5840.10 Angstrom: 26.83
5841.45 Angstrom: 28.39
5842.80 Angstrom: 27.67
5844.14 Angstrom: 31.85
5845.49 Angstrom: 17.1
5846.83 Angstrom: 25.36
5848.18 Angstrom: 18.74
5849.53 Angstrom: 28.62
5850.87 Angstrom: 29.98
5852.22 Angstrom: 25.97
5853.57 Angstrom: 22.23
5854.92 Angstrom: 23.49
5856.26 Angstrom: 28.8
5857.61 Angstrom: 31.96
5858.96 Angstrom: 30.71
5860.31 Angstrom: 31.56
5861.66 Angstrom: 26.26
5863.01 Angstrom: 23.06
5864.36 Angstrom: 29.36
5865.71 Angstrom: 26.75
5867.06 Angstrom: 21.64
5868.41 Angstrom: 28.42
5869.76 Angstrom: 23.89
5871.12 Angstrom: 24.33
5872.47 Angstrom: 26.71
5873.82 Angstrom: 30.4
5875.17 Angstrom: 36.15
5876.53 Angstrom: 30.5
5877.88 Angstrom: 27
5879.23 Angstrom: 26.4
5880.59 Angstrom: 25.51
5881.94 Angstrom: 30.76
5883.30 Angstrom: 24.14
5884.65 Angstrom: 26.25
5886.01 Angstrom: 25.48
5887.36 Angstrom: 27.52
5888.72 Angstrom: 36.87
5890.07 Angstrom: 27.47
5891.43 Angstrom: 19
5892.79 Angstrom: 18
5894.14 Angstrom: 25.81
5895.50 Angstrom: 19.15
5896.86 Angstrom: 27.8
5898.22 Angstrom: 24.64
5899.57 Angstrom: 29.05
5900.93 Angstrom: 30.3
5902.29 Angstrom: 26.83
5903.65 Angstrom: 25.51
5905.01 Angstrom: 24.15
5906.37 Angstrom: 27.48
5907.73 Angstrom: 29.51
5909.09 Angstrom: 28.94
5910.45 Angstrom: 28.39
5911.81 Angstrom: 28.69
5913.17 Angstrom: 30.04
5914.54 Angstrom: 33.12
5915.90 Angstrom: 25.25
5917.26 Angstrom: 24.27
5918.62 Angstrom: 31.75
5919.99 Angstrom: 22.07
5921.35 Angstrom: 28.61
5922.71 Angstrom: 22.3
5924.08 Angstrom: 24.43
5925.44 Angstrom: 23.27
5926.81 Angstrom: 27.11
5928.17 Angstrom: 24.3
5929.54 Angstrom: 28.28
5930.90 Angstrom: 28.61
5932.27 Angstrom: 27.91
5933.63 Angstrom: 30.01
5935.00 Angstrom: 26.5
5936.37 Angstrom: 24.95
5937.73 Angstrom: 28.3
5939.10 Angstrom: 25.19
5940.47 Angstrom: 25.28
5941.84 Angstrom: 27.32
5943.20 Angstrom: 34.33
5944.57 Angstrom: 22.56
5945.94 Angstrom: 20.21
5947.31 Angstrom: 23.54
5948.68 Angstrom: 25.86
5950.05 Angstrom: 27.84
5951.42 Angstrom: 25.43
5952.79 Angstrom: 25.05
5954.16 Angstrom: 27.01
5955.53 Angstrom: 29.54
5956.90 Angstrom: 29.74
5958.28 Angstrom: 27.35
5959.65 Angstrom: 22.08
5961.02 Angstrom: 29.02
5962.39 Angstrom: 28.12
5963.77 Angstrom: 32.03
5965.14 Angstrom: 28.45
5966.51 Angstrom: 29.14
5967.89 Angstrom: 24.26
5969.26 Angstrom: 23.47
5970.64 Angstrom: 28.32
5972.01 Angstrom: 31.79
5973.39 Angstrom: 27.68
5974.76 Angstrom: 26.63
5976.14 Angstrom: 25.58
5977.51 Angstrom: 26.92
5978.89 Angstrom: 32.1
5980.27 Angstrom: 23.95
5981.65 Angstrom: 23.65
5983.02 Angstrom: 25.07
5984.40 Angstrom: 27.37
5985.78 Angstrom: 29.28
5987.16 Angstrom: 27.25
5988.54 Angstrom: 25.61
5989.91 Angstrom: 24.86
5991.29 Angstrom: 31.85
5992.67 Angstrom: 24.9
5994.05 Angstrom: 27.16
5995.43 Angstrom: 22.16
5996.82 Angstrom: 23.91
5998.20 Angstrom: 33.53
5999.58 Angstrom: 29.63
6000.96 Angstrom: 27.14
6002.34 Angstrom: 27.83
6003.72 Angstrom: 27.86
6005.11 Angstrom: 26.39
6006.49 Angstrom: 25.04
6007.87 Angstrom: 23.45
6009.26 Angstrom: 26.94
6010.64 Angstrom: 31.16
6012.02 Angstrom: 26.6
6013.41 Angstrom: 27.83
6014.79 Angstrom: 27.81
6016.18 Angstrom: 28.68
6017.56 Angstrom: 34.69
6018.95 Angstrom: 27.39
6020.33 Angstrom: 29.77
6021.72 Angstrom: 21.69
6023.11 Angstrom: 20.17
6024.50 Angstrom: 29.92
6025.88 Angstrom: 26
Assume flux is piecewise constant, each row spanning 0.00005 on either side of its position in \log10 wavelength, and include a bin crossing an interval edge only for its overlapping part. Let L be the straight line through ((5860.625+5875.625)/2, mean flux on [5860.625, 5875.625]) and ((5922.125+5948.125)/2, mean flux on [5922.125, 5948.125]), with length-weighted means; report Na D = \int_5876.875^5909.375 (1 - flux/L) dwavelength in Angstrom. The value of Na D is 0.3 Angstrom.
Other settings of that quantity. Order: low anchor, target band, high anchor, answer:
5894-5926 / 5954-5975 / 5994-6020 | -0.4 Angstrom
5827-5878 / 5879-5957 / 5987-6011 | 0.9 Angstrom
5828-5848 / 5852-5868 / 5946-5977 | -0.4 Angstrom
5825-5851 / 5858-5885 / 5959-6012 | -1.3 Angstrom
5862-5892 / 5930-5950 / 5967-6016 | 0.4 Angstrom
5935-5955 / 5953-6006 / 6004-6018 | -0.8 Angstrom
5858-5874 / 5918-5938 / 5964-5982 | 0.4 Angstrom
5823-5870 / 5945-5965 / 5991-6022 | 0.4 Angstrom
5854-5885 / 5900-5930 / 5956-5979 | 0.6 Angstrom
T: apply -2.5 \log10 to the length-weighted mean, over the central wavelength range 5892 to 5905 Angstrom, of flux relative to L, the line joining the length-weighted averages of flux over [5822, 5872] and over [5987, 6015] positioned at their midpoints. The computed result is 0.06 mag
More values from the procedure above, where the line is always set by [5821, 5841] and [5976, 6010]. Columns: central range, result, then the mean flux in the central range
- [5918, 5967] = -0.007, 26.7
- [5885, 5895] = 0.030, 25.6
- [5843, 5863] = -0.014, 26.5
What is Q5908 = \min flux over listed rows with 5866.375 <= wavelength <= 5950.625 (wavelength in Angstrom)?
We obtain 18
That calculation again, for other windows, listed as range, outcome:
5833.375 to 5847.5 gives 17.1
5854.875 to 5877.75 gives 21.64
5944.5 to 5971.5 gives 20.21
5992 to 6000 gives 22.16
